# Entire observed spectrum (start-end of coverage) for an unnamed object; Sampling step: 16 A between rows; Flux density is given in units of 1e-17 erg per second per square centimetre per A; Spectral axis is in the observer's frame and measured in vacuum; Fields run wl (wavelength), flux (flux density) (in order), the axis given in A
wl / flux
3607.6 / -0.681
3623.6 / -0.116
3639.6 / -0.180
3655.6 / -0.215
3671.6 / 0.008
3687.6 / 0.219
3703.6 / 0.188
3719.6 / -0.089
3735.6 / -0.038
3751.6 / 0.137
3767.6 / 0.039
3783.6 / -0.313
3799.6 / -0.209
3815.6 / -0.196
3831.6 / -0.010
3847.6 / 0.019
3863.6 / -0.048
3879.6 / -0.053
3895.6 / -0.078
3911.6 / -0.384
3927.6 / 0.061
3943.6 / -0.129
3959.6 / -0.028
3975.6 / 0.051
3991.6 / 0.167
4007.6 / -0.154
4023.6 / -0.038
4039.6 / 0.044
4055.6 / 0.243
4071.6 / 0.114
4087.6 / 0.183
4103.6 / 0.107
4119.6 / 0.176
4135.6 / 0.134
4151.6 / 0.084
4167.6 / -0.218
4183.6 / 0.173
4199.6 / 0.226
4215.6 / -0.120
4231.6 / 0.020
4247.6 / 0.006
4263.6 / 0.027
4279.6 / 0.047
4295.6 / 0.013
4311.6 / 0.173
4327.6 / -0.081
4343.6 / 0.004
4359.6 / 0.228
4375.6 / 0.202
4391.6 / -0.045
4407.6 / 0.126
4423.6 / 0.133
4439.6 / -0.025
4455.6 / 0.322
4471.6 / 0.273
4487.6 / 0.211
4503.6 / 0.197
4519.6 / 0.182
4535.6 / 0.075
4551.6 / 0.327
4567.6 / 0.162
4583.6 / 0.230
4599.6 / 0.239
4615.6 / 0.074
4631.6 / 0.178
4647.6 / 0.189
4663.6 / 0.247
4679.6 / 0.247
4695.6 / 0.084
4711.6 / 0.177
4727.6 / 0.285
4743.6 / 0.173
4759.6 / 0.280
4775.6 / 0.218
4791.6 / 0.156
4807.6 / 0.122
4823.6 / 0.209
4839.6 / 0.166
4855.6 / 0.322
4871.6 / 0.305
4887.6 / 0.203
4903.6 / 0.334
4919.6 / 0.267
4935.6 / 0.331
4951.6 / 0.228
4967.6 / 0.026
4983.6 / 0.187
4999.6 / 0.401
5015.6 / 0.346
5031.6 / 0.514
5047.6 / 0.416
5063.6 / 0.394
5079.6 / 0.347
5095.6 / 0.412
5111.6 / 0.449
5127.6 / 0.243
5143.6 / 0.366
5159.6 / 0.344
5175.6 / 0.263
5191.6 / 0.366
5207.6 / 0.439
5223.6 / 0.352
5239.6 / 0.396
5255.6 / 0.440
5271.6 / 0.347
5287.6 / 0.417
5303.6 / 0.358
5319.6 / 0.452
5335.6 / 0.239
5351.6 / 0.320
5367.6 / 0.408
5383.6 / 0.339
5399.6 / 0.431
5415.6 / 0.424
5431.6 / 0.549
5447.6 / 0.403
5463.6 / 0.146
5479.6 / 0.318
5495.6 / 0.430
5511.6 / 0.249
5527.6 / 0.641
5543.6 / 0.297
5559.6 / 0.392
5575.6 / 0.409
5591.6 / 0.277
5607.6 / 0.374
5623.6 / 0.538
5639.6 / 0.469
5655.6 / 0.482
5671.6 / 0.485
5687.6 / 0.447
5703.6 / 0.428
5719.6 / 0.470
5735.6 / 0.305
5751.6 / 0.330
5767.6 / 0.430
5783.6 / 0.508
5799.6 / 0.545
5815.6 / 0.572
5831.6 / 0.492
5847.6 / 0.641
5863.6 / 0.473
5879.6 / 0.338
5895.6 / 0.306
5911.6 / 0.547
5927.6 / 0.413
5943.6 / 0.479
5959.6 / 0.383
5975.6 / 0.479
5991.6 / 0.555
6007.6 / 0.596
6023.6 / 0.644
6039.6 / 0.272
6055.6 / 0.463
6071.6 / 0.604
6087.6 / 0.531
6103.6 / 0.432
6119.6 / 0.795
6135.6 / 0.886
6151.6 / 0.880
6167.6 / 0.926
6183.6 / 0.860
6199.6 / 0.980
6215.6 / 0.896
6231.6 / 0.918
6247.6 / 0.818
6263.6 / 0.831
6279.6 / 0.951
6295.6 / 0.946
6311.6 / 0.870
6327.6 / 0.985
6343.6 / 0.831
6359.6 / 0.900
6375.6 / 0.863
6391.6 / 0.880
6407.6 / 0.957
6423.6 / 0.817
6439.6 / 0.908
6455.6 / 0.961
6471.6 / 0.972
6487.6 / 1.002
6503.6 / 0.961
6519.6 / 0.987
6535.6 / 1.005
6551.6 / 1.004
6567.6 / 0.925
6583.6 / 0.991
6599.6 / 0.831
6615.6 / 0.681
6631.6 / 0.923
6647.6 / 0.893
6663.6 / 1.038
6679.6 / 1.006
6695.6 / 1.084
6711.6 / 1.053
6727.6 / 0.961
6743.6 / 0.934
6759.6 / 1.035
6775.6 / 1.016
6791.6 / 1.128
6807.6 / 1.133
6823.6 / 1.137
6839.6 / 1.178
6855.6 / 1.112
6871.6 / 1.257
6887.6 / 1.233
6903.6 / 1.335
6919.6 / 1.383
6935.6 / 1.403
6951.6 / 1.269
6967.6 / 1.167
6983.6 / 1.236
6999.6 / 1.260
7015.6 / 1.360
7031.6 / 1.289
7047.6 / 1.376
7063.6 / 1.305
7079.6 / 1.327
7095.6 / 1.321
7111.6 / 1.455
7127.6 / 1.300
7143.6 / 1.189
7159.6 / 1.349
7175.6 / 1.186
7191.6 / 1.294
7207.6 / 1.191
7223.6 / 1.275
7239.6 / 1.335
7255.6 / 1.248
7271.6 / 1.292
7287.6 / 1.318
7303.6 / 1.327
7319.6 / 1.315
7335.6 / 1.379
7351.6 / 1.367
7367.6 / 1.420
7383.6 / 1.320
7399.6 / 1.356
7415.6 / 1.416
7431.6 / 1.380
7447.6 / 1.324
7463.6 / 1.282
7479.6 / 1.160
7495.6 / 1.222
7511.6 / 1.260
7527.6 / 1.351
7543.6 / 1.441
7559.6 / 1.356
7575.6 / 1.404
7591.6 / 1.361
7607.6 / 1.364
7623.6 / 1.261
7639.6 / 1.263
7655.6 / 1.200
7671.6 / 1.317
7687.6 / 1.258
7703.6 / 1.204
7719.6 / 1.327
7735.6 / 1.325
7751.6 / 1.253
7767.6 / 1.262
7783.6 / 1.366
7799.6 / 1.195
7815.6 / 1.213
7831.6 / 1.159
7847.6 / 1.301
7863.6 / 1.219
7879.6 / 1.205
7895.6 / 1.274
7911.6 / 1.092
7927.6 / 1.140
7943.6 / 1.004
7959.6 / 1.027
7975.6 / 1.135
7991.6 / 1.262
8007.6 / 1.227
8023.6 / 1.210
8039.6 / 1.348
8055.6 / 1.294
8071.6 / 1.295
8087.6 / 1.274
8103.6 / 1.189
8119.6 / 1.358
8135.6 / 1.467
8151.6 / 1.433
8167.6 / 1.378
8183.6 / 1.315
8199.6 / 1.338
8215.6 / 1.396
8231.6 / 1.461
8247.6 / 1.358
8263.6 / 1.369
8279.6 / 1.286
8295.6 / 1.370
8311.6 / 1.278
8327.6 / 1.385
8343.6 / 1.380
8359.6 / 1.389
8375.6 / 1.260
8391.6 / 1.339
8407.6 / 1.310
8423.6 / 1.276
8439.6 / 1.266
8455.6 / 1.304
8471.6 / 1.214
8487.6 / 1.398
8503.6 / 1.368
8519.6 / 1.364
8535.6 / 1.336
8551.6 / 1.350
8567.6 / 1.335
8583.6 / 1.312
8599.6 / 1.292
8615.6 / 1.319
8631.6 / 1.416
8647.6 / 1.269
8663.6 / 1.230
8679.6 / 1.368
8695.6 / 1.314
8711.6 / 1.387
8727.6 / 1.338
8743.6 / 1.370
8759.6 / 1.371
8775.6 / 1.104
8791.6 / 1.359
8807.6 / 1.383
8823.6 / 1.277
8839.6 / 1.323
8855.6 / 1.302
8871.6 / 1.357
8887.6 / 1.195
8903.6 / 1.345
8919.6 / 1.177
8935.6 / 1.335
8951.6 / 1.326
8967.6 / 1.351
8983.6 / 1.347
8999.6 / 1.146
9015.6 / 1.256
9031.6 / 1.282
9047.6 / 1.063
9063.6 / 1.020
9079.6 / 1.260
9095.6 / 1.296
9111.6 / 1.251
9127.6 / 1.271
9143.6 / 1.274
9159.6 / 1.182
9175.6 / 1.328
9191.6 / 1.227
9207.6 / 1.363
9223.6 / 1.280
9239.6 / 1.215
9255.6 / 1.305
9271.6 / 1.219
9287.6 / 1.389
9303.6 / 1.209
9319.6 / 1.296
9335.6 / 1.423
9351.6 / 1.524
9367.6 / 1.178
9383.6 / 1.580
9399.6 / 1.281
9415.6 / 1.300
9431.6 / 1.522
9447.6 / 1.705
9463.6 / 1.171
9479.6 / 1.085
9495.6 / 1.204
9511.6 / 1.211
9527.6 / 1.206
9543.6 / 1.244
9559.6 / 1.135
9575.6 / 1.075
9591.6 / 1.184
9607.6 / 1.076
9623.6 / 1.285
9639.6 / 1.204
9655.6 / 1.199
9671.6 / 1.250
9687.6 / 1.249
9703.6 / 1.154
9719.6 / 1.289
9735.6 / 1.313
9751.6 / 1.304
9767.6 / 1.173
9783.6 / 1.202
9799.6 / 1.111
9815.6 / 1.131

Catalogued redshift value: 0.537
